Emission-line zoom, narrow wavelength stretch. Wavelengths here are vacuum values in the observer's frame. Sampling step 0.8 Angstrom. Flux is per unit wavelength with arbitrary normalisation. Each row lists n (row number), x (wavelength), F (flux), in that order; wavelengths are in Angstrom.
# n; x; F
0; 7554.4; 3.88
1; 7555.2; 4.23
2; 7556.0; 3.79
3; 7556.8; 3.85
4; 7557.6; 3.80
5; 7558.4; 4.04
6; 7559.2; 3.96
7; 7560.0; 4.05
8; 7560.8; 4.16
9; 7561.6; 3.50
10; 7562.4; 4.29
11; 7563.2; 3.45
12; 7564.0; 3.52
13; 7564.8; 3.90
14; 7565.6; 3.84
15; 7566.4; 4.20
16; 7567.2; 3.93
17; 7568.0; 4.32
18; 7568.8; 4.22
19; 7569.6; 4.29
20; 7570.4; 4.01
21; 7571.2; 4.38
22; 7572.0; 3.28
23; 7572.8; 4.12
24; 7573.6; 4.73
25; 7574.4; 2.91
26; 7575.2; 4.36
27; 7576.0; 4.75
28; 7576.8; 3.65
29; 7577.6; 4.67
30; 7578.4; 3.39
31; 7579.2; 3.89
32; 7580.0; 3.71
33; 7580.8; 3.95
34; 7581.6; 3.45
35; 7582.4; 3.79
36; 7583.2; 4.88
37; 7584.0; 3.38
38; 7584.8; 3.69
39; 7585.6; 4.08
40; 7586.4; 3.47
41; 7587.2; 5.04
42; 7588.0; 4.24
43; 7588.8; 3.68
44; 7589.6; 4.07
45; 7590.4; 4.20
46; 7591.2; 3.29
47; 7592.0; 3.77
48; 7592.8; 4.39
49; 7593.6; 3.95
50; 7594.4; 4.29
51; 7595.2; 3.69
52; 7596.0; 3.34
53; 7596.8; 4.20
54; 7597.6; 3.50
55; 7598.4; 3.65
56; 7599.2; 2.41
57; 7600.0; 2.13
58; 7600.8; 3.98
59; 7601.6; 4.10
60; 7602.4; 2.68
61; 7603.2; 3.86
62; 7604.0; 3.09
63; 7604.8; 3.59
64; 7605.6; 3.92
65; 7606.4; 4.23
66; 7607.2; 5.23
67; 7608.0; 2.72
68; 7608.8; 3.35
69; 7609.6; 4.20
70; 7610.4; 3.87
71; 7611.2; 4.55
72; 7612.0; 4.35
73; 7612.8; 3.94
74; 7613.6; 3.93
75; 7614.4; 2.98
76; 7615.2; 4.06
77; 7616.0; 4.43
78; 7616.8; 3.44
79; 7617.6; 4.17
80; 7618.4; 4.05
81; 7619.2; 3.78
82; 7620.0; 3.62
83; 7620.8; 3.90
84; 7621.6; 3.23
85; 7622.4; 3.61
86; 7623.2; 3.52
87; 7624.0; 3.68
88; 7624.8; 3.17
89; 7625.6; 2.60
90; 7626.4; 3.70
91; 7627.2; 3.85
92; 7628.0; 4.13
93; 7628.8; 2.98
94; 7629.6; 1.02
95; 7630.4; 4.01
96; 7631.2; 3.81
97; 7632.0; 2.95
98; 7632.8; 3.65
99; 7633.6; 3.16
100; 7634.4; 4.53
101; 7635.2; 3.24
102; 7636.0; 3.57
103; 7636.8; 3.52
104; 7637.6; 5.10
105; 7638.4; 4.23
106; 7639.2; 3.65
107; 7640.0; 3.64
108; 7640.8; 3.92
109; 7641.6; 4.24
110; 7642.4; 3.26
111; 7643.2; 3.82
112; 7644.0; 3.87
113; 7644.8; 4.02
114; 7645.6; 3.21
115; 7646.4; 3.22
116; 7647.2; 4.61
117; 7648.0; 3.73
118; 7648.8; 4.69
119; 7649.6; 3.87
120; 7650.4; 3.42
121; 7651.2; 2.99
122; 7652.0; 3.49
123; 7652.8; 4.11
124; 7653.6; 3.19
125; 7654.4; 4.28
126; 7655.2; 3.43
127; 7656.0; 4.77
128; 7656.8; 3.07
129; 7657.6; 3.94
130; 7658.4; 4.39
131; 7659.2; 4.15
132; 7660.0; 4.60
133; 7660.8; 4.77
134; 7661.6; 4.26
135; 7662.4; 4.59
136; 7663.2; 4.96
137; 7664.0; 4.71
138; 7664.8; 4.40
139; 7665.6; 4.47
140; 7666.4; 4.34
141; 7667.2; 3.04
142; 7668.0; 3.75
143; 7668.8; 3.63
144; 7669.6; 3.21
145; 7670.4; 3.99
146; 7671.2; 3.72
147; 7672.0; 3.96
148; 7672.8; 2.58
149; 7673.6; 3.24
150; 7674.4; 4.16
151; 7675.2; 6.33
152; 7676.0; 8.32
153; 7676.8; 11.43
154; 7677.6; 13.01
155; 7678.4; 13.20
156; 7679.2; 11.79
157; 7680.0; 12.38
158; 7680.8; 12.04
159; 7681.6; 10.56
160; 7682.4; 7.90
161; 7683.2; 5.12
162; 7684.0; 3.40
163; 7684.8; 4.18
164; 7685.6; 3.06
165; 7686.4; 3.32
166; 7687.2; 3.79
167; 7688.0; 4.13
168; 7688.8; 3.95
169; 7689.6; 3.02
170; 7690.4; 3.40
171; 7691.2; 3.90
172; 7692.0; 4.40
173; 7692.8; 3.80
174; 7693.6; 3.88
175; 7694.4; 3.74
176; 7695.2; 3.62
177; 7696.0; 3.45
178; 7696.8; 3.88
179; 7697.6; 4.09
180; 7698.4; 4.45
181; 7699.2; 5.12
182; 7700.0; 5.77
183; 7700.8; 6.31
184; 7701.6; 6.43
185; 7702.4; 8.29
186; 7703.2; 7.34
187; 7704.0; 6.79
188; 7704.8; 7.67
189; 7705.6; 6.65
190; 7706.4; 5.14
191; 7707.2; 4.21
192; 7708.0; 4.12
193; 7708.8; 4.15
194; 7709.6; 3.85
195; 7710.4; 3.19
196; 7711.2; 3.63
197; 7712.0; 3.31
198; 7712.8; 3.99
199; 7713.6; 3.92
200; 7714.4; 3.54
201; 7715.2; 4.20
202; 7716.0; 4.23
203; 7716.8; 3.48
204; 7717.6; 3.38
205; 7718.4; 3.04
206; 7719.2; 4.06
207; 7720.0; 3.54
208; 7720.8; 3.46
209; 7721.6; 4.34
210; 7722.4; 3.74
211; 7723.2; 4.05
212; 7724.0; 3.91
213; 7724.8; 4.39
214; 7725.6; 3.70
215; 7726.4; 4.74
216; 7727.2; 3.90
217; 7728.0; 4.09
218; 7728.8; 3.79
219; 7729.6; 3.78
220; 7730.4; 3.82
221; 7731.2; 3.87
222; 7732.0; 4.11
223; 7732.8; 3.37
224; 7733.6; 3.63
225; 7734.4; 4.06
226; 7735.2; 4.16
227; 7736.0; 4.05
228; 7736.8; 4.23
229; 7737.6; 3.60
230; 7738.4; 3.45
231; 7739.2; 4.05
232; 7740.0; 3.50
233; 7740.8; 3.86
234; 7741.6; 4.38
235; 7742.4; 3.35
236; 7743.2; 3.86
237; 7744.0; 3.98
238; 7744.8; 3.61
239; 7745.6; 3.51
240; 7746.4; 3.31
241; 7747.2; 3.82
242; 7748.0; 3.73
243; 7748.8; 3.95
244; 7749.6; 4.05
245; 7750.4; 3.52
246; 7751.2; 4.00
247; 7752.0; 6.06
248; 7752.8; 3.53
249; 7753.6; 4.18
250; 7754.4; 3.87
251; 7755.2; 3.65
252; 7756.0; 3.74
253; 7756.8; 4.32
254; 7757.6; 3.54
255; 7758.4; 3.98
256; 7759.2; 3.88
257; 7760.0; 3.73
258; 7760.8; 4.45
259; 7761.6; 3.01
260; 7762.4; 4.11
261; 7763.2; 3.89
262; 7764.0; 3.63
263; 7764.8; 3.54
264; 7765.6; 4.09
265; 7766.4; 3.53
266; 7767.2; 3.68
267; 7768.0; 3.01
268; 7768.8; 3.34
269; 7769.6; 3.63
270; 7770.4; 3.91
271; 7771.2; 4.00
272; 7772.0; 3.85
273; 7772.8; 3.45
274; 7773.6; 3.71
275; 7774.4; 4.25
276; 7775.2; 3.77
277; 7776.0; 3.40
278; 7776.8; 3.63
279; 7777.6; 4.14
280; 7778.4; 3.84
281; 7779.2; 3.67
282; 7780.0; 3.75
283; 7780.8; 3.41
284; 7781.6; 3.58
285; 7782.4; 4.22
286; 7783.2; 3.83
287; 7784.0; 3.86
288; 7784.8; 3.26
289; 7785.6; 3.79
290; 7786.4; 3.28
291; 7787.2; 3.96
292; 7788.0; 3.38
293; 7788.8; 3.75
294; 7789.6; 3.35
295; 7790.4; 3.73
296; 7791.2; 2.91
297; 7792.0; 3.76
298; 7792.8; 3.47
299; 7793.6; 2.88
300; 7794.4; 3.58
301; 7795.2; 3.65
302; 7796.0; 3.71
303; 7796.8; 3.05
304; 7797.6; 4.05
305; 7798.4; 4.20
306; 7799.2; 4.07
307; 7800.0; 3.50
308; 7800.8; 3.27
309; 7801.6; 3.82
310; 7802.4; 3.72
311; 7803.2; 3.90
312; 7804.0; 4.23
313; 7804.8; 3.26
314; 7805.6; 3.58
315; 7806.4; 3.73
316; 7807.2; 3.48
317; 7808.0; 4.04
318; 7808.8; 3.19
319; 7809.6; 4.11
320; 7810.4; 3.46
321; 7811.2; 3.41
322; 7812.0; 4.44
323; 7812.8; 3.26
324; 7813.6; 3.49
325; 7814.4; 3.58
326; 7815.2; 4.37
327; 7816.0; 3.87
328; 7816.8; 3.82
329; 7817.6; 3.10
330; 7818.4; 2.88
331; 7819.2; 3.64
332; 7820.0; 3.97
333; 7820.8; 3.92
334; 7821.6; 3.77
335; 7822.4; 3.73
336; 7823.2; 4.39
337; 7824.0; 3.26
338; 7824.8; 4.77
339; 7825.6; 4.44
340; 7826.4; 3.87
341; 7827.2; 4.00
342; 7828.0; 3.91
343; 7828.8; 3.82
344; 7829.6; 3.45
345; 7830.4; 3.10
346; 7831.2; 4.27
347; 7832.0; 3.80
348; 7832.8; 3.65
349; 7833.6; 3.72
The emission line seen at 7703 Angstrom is [N II] 6583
